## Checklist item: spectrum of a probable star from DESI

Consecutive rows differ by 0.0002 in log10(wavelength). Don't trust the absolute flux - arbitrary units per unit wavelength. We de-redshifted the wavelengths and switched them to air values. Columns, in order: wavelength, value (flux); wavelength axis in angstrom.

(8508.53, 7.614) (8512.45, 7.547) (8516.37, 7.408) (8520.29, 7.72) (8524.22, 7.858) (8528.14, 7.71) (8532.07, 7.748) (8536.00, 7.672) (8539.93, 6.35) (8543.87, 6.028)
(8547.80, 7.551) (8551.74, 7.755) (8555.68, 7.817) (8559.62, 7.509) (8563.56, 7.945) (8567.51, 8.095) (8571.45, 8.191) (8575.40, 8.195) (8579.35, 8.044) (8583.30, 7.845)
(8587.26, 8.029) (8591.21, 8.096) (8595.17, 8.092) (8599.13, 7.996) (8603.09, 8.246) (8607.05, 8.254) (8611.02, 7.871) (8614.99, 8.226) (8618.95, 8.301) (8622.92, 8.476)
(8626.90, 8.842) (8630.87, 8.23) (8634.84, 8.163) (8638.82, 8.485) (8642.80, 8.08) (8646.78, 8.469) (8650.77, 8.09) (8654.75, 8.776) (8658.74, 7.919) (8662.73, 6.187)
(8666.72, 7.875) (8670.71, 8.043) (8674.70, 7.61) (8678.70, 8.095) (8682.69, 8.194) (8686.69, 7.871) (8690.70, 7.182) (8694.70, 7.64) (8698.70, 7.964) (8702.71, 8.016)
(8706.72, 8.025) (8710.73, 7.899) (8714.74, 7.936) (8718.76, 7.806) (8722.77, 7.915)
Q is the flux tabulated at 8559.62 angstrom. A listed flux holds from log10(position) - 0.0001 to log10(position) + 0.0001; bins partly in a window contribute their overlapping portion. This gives 7.509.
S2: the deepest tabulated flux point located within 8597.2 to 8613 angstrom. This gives 7.871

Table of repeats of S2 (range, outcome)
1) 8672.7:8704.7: 7.182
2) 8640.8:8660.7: 7.919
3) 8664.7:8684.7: 7.61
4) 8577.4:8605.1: 7.845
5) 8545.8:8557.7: 7.551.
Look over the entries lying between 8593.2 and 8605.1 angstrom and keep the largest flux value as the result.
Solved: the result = 8.246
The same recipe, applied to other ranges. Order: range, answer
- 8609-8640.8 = 8.842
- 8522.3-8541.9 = 7.858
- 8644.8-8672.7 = 8.776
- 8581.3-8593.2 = 8.096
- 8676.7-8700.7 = 8.194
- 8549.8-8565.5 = 7.945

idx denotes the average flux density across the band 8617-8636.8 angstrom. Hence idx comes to 8.4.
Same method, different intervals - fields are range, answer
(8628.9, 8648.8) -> 8.28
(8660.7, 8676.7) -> 7.43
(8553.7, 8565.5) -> 7.76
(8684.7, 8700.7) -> 7.66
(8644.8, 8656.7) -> 8.44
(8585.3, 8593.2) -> 8.07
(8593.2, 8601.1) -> 8.04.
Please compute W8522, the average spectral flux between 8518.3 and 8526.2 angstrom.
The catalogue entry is 7.79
